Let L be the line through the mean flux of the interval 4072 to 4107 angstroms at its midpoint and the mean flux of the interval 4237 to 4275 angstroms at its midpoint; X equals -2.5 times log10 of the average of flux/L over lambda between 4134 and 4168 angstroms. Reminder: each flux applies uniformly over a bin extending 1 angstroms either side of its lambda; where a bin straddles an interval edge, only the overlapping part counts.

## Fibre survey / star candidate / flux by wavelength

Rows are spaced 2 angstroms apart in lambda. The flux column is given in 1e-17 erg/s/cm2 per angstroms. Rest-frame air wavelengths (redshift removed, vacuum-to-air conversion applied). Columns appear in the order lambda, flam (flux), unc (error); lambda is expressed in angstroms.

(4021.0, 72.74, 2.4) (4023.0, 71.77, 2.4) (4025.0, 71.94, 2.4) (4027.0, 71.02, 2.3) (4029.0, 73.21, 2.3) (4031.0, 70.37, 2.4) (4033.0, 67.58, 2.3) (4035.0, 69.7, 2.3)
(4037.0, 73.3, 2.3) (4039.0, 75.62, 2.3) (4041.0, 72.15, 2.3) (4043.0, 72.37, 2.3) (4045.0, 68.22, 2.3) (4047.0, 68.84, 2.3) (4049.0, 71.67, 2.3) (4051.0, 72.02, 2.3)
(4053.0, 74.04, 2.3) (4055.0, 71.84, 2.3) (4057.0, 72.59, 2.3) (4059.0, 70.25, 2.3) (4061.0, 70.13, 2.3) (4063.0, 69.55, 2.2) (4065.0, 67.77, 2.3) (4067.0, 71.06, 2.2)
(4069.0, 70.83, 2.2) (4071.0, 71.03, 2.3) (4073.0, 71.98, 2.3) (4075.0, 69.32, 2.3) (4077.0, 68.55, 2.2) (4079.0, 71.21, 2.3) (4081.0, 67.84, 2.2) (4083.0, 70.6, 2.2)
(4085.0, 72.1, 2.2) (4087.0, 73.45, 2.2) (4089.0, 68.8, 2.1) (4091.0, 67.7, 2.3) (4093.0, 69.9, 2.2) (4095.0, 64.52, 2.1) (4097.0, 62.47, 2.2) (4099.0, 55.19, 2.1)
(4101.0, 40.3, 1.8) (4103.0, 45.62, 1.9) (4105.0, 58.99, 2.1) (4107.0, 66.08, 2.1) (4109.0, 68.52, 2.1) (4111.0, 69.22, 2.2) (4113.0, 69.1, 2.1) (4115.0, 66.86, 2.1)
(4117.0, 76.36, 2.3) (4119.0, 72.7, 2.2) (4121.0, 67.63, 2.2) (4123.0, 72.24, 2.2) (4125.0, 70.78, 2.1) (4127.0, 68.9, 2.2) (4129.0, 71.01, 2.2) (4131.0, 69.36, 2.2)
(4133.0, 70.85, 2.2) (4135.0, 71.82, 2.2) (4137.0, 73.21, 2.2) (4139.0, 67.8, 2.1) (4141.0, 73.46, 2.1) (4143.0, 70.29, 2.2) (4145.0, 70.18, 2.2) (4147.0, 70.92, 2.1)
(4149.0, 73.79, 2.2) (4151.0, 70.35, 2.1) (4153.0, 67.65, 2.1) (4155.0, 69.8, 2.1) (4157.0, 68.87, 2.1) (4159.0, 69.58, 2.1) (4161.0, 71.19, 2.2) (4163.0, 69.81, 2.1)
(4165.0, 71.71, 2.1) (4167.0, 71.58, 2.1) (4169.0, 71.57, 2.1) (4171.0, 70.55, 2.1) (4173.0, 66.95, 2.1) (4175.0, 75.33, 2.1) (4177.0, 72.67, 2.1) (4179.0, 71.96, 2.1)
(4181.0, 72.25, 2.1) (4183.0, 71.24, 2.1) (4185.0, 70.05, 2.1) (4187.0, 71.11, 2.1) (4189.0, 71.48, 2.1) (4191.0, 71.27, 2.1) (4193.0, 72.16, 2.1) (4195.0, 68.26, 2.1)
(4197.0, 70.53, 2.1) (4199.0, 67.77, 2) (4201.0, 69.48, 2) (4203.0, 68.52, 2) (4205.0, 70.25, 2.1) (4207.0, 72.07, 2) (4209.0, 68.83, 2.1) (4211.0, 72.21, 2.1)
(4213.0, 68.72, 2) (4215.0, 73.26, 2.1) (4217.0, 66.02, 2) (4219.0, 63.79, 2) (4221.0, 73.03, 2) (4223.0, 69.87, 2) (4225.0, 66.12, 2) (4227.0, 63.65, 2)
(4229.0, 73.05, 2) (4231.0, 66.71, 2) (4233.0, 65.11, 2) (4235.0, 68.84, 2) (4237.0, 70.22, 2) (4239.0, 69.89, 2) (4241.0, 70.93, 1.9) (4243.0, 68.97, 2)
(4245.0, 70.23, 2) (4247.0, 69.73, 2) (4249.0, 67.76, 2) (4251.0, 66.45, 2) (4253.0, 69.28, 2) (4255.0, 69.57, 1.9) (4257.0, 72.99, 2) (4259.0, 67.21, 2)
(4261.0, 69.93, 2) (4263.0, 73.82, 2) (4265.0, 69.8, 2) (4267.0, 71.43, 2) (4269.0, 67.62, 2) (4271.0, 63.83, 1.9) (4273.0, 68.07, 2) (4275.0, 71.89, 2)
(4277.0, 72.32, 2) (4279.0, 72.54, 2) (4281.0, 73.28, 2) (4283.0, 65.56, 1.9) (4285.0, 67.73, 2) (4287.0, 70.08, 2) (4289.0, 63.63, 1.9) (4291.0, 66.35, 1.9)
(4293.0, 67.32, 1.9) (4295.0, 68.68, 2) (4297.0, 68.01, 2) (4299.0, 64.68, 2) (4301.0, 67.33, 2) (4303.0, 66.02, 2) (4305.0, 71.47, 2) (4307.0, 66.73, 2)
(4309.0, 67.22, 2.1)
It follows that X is -0.07 mag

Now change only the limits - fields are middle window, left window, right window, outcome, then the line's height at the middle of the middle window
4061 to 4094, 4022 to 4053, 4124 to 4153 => 0.02 mag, 71.2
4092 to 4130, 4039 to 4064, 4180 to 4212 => 0.09 mag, 71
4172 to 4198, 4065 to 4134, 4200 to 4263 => -0.04 mag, 68.6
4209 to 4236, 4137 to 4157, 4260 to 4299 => 0.02 mag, 69.6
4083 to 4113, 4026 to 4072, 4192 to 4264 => 0.11 mag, 70.6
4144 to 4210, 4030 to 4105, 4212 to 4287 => -0.03 mag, 68.8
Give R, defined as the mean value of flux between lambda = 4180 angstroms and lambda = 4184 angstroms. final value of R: 71.7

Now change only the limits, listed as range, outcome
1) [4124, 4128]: 69.8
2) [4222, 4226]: 68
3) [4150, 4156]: 69.3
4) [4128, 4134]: 70.4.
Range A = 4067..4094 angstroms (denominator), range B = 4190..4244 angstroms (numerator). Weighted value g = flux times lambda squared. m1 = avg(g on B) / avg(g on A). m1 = 1.1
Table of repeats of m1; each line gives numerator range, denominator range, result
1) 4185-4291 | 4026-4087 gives 1.07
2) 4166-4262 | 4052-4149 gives 1.08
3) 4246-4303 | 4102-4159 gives 1.07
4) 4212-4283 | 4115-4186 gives 1.02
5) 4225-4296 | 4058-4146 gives 1.09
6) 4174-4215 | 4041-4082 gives 1.07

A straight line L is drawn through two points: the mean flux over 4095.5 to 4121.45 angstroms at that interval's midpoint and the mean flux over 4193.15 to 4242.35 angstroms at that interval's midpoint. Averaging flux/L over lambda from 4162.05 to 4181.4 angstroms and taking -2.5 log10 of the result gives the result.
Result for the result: -0.08 mag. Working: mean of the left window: 62.9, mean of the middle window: 71.4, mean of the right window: 69.1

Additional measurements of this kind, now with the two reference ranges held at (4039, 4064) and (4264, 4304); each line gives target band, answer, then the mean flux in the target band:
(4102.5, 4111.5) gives 0.14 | 62.2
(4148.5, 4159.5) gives 0.00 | 69.9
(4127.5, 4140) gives -0.01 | 70.6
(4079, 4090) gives 0.00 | 70.6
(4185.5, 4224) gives -0.01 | 69.9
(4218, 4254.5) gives 0.01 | 68.5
